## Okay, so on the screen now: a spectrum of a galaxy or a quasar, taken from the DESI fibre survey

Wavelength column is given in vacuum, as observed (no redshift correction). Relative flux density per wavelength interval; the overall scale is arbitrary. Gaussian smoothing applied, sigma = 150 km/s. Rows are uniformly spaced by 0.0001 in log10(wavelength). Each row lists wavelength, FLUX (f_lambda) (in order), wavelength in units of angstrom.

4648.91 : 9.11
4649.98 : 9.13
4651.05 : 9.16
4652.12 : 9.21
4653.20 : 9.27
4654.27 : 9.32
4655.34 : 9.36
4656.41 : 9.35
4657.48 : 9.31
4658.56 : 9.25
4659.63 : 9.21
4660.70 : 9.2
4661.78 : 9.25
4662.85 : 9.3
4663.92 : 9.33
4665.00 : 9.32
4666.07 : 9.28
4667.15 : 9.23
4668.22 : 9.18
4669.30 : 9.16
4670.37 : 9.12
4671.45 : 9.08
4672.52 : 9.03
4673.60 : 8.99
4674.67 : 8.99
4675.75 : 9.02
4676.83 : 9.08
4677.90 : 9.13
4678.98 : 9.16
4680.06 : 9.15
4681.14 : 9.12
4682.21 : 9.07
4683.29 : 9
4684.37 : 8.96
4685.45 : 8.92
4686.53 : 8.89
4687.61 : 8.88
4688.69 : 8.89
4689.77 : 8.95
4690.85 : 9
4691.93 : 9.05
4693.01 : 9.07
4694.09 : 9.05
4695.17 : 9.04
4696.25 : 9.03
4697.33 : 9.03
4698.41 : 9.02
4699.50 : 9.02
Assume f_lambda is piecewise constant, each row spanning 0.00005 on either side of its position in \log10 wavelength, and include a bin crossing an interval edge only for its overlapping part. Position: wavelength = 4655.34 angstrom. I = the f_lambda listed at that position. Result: 9.36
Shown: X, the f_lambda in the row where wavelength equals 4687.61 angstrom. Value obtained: 8.88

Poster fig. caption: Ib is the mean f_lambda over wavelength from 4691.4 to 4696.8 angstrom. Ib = 9.06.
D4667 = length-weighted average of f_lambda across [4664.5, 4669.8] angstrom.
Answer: 9.23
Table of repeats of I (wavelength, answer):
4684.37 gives 8.96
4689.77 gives 8.95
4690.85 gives 9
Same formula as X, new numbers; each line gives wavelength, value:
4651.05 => 9.16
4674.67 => 8.99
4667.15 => 9.23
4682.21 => 9.07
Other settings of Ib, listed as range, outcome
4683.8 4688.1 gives 8.9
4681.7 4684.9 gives 9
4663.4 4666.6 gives 9.31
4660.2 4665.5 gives 9.27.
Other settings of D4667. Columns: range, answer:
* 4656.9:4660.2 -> 9.26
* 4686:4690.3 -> 8.9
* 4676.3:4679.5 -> 9.14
